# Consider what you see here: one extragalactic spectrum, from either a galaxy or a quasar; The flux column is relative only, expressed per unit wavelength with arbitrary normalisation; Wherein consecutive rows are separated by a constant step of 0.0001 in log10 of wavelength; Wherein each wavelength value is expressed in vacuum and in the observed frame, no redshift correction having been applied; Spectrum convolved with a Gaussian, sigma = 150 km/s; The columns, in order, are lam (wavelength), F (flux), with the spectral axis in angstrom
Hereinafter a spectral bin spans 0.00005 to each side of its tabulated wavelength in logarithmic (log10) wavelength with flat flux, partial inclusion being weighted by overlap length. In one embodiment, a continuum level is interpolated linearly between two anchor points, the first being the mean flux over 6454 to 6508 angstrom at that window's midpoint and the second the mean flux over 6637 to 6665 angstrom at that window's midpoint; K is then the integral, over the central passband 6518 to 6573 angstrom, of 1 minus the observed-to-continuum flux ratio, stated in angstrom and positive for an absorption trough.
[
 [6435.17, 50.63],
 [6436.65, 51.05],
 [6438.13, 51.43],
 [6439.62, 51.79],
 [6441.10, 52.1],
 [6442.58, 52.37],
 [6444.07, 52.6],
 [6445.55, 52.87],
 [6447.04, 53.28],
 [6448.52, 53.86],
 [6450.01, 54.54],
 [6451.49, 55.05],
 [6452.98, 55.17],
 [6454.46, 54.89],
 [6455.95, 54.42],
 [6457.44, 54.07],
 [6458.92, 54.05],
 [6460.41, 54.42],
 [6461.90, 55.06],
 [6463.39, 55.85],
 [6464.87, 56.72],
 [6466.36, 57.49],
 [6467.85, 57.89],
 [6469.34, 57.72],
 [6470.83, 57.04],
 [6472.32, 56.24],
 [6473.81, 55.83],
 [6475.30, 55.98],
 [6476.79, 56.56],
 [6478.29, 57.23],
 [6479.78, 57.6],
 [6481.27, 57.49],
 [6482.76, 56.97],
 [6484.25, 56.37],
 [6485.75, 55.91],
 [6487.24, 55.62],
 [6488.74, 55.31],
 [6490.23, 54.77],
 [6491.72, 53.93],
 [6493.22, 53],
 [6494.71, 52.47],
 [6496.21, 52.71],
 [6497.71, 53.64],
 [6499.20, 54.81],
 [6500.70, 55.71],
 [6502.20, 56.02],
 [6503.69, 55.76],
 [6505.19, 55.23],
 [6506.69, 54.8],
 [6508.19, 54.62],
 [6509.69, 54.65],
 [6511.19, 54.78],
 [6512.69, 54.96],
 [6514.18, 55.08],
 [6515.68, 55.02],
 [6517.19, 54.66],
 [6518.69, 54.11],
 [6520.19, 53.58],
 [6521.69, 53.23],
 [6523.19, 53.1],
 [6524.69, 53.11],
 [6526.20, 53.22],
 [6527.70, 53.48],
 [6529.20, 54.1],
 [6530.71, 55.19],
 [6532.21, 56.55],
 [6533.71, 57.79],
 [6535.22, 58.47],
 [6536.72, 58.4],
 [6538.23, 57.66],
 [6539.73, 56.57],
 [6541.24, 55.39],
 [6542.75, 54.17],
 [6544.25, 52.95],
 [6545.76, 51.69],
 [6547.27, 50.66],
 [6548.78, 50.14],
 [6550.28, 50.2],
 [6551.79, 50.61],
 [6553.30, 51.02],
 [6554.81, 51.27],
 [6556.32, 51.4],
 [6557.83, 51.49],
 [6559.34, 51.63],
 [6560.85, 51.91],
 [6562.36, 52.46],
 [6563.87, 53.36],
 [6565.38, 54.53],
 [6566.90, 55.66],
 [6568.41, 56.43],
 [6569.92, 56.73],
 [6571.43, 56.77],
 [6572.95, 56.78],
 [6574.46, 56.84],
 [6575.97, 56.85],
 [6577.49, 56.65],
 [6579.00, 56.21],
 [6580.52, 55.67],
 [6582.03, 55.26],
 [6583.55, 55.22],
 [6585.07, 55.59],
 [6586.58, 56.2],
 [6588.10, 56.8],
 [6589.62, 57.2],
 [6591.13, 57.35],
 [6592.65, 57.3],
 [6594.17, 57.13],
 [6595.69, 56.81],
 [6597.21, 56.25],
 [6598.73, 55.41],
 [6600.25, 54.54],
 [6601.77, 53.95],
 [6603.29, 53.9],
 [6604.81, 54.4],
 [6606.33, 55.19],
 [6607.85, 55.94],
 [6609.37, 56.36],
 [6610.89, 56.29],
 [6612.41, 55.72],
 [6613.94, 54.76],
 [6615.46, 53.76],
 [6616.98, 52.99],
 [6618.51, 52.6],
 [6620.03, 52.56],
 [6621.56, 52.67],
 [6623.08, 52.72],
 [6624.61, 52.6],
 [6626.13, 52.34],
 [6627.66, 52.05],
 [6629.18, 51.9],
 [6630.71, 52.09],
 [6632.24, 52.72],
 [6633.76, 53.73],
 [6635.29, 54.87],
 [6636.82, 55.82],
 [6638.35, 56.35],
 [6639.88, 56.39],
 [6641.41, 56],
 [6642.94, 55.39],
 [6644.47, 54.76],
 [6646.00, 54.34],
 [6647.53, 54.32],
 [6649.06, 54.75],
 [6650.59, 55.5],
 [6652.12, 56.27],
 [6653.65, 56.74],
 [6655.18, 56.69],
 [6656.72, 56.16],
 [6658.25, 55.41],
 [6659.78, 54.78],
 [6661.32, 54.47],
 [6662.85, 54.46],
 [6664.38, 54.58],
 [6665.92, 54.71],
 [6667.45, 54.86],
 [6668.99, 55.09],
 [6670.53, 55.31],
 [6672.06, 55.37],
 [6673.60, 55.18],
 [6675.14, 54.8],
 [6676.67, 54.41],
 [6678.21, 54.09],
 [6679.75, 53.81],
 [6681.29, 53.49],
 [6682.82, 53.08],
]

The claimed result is 1.6 angstrom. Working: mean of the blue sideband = 55.5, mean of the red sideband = 55.4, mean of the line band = 53.9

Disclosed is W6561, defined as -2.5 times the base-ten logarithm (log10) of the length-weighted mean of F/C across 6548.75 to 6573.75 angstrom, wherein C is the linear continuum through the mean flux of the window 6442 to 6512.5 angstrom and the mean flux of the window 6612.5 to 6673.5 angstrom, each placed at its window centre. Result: 0.03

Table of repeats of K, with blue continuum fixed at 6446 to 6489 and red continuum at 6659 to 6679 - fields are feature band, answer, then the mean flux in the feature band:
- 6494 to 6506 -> 0.2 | 54.5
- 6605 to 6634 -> 0.7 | 53.7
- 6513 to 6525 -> 0.3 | 54.1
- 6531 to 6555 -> 0.6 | 54.1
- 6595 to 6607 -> 0.0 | 55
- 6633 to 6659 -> -0.3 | 55.5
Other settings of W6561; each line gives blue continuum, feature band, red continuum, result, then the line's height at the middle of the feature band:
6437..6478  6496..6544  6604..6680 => -0.01 mag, 54.7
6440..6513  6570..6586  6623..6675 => -0.03 mag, 54.9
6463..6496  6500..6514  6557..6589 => 0.01 mag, 55.8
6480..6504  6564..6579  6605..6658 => -0.03 mag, 54.8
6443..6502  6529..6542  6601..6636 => -0.04 mag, 54.6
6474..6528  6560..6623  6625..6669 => -0.01 mag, 54.8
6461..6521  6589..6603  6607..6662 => -0.03 mag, 54.8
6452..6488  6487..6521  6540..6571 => 0.00 mag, 54.8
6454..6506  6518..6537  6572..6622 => 0.01 mag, 55.5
